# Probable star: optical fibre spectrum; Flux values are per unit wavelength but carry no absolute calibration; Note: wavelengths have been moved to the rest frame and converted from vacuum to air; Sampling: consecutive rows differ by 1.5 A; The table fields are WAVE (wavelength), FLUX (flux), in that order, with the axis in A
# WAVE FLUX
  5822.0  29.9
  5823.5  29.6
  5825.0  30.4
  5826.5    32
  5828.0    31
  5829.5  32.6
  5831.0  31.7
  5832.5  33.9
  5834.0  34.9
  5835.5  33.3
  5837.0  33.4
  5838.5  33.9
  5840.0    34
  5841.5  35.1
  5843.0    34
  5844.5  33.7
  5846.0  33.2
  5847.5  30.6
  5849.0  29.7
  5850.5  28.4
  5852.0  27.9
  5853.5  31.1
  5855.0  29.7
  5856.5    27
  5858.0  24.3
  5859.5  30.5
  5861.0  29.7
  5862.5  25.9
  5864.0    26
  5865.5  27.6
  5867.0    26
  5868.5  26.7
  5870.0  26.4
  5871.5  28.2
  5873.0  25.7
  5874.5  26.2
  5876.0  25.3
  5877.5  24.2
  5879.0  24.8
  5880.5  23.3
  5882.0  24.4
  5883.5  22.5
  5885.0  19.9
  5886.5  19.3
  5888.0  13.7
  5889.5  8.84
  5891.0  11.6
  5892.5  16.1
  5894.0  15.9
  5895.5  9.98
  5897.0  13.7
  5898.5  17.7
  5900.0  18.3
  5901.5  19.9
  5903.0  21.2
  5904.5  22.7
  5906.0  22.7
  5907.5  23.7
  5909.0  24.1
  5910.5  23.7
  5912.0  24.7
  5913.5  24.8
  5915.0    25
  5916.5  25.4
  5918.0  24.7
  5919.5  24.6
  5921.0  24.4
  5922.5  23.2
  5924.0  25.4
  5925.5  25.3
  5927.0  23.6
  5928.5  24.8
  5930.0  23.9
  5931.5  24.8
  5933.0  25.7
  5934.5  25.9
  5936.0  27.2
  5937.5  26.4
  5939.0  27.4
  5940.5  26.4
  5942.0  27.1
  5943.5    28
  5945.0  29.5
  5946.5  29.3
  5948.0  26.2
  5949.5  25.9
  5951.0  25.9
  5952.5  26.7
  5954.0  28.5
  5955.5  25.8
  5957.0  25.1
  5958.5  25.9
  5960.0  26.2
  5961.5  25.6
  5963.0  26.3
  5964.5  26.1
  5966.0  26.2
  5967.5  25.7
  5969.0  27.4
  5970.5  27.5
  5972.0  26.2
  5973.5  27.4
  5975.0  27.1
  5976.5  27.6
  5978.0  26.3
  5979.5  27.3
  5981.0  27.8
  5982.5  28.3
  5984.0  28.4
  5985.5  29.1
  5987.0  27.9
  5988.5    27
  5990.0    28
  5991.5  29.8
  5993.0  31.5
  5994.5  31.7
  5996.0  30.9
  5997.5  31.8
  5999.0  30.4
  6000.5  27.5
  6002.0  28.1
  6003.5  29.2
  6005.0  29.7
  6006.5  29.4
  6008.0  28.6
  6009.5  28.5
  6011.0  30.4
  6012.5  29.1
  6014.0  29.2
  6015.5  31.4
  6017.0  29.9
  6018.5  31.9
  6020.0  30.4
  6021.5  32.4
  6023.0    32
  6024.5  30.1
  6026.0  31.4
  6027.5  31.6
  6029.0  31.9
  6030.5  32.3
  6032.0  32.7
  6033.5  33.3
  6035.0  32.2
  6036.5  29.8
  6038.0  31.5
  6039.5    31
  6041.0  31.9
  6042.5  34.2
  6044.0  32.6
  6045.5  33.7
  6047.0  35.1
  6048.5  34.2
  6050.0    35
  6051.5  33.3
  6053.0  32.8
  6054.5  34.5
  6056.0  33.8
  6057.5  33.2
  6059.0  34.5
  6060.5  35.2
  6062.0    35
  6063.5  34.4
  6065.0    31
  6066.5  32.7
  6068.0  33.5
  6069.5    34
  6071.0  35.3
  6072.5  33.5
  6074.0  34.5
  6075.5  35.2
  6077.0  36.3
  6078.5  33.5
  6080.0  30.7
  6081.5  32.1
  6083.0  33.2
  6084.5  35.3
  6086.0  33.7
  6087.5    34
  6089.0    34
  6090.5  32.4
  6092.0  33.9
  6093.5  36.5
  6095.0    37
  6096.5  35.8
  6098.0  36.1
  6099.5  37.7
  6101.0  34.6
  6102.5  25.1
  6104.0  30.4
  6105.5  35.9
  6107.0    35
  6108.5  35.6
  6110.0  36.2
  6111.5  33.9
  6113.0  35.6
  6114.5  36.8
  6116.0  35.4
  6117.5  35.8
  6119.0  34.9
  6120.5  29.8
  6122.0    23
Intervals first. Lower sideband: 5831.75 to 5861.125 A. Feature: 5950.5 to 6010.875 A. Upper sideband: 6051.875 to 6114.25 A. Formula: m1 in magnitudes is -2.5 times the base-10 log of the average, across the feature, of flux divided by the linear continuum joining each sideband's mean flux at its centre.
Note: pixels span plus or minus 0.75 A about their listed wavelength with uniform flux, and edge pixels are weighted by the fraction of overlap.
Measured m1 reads 0.181 mag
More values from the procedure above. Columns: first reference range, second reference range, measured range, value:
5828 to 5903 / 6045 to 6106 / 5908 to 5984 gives 0.110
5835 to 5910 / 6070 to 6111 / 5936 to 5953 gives 0.029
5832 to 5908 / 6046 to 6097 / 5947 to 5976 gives 0.109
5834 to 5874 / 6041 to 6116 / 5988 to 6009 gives 0.105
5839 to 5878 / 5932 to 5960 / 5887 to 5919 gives 0.383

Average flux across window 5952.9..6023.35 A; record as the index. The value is 28.4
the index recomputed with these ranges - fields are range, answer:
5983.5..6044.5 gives 30.5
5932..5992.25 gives 27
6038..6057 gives 33.4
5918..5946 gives 25.8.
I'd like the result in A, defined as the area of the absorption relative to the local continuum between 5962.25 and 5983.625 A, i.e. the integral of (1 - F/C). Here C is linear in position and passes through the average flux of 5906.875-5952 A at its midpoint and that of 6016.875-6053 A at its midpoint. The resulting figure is 1.0 A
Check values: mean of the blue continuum 25.6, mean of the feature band 27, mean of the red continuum 32.3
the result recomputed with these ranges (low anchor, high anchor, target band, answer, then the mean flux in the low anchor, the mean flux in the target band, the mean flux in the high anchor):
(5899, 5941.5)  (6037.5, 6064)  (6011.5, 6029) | 0.33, 24.3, 30.9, 33.7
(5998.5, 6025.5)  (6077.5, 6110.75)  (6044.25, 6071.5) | -1.44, 29.9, 33.9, 34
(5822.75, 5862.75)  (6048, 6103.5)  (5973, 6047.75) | 6.70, 31.2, 30.2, 34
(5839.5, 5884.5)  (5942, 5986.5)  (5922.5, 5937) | 1.19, 28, 25.1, 27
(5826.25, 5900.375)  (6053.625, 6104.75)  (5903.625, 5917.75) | 1.89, 26.1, 24.1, 33.9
